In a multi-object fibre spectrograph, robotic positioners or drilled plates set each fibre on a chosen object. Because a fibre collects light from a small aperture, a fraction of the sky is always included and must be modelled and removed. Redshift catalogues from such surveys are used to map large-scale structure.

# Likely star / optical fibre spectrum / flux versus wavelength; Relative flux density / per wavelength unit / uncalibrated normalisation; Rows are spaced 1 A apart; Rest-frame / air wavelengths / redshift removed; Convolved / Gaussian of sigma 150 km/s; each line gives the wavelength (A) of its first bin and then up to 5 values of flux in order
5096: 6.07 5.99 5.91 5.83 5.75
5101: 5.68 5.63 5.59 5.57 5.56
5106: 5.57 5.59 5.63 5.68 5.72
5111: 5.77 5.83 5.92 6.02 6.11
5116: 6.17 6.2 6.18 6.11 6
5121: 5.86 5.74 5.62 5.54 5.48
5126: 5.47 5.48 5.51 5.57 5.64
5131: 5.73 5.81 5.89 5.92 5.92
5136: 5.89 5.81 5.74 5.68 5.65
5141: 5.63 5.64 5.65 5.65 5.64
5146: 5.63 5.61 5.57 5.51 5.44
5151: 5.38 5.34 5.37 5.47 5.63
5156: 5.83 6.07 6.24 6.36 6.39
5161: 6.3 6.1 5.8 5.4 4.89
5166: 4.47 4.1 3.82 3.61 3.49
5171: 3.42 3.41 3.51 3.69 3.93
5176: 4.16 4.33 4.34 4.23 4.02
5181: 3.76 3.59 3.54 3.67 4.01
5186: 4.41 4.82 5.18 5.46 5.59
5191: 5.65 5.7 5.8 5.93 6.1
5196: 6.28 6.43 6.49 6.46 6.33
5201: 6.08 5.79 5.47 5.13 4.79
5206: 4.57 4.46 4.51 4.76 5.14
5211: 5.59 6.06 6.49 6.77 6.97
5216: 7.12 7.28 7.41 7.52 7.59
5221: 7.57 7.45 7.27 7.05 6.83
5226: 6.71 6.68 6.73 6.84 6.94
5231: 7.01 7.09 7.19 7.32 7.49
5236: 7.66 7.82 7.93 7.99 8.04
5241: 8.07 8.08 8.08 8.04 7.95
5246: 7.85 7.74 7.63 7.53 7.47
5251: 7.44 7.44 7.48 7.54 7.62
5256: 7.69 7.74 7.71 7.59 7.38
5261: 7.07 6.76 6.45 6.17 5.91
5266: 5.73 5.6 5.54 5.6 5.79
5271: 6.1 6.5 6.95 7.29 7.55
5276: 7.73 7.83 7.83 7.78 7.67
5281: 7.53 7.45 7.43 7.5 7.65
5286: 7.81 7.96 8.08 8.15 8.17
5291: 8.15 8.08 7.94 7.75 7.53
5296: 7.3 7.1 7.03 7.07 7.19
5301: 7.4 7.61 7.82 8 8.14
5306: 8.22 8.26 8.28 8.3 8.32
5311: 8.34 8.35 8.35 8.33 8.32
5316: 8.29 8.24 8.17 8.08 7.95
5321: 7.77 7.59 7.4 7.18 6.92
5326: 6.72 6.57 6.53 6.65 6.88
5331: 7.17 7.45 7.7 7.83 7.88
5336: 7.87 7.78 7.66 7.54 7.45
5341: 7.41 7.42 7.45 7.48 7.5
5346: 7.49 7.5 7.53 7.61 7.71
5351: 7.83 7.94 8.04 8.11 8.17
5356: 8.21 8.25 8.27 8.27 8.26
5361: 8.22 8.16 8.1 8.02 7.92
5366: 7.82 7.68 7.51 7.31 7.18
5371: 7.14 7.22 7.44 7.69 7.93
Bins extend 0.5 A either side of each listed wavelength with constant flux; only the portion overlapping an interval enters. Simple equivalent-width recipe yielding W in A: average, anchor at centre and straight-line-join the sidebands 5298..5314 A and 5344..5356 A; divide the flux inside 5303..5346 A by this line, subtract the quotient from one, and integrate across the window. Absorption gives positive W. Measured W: 1.0 A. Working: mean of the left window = 7.96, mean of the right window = 7.77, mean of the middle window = 7.71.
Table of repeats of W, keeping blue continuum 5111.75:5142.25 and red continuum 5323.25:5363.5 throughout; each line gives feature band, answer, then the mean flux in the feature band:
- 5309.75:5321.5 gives -1.3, 8.21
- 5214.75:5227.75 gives -1.2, 7.18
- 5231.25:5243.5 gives -1.8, 7.72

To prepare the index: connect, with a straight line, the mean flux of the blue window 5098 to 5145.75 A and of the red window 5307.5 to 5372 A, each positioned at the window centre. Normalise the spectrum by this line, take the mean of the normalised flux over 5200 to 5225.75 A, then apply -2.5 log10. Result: 0.06 mag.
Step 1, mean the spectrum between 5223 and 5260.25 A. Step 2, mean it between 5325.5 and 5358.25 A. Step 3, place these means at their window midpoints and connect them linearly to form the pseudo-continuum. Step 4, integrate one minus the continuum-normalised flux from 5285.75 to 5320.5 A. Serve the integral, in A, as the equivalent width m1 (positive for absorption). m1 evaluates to -1.90 A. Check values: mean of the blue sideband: 7.49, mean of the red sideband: 7.56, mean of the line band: 7.95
